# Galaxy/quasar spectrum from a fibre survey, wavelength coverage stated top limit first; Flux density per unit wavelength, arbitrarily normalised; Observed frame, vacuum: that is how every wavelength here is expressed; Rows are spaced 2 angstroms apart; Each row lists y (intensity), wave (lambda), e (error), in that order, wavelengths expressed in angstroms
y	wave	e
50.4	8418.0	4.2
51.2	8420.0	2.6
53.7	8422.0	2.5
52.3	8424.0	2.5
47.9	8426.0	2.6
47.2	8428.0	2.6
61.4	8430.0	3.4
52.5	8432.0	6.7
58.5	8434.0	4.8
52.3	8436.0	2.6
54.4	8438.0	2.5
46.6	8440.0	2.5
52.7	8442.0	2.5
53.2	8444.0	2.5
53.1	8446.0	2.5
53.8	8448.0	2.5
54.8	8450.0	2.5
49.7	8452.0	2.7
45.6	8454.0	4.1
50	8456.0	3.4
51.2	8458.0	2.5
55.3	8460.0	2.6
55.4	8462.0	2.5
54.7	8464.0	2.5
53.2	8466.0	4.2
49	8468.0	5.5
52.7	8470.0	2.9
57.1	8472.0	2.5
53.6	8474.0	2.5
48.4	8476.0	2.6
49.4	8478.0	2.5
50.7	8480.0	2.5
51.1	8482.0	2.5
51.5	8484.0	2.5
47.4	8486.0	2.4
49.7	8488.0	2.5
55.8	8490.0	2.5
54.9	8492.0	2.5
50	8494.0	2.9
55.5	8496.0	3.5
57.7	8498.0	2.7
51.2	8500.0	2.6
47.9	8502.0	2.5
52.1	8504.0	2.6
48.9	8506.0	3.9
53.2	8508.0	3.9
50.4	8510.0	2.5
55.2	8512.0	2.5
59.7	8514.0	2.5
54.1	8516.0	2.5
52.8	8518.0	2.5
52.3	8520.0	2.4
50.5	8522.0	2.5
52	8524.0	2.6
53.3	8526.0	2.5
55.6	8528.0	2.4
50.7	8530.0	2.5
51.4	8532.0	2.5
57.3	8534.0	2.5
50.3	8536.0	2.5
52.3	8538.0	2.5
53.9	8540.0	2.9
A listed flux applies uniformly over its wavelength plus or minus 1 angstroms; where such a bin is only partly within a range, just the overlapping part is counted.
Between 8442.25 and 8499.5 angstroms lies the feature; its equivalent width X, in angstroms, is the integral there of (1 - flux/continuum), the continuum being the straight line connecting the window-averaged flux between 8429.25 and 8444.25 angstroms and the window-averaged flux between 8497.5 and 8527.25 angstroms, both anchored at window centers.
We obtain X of 1.11 angstroms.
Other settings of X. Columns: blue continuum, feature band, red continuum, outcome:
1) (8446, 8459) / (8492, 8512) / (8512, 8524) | 0.36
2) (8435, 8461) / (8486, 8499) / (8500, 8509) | -0.66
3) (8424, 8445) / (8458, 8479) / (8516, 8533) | -0.09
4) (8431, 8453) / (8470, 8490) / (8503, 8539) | 0.59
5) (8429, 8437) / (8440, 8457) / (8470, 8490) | 1.02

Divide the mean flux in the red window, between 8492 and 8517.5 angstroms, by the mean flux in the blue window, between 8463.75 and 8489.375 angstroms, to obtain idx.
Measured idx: 1.03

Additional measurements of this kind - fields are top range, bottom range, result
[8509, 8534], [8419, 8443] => 1.01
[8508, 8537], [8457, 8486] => 1.02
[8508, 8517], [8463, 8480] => 1.05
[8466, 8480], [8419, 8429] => 1.03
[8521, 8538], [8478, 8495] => 1.03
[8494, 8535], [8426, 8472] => 1.01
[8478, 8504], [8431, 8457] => 1.00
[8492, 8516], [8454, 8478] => 1.01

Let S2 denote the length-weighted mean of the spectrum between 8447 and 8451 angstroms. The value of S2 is 54.3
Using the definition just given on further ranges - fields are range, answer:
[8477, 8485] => 50.7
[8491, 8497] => 53.5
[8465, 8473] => 53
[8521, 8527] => 51.9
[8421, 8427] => 51.3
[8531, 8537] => 53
